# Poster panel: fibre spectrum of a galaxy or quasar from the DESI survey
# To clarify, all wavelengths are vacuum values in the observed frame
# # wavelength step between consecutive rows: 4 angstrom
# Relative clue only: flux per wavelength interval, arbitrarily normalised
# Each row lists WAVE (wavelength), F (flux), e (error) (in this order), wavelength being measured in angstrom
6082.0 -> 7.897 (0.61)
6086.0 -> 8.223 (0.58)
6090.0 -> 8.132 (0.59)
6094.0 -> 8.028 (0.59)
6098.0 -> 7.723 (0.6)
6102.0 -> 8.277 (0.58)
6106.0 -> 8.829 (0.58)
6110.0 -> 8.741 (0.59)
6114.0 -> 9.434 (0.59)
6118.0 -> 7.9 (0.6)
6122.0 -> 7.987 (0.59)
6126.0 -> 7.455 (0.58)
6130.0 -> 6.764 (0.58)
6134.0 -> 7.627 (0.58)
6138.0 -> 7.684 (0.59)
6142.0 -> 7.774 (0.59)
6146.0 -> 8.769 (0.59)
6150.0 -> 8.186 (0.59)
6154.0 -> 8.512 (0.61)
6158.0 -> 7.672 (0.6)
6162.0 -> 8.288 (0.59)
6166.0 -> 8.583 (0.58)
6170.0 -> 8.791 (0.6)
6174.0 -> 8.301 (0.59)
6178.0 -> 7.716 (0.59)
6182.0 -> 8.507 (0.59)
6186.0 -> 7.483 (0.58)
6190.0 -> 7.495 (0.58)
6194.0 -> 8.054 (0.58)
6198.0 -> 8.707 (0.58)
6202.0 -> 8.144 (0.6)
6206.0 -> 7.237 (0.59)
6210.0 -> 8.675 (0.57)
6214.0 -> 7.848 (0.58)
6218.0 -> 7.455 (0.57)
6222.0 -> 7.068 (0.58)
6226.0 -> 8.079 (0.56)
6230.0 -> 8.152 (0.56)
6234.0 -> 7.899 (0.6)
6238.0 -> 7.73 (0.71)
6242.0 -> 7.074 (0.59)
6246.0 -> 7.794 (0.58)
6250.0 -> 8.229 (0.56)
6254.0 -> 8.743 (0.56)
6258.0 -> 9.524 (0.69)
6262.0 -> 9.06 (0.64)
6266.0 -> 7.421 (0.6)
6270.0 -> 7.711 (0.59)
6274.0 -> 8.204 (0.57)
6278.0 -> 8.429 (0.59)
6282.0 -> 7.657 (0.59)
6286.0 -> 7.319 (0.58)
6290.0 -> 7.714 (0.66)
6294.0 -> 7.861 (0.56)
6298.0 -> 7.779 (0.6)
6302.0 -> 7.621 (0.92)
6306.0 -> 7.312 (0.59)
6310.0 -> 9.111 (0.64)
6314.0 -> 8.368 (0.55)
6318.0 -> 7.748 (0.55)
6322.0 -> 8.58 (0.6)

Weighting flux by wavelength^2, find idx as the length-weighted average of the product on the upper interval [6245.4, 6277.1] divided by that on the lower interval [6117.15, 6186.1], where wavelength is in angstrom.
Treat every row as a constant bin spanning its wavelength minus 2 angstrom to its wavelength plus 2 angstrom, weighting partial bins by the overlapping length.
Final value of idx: 1.1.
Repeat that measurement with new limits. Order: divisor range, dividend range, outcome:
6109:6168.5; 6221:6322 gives 1.03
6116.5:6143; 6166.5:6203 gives 1.09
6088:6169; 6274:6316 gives 1.03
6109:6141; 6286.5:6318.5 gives 1.06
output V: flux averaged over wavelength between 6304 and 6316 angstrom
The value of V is 8.26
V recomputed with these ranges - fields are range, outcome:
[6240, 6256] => 7.96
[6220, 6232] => 7.77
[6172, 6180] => 8.01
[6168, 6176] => 8.55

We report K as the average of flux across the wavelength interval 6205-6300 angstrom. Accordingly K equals 7.95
